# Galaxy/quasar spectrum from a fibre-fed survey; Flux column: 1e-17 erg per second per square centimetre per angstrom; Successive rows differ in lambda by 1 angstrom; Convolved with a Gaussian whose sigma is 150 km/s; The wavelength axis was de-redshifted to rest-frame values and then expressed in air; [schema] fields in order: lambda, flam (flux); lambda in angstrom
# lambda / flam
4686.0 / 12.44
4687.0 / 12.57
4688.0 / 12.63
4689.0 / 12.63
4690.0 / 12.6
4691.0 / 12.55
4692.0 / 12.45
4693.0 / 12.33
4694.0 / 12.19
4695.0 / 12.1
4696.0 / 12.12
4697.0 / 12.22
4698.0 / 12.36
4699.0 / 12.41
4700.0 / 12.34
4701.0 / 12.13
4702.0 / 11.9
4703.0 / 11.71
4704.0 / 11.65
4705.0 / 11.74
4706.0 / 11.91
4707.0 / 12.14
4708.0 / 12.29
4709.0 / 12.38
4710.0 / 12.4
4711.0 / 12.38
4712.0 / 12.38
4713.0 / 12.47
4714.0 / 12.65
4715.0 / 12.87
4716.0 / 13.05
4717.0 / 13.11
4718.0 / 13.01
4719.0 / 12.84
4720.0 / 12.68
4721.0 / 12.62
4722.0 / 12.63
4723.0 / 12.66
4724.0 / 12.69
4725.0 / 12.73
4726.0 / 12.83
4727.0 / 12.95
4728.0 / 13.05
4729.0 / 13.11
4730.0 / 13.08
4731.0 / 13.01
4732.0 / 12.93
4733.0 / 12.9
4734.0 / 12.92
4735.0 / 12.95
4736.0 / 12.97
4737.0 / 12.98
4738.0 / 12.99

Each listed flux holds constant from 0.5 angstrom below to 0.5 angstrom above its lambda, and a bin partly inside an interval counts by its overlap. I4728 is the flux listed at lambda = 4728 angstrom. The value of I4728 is 13.05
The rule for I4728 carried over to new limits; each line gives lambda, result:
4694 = 12.19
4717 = 13.11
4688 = 12.63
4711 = 12.38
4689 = 12.63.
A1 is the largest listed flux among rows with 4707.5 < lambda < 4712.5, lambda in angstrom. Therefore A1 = 12.4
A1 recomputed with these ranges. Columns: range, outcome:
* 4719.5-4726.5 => 12.83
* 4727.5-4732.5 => 13.11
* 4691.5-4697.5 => 12.45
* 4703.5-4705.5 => 11.74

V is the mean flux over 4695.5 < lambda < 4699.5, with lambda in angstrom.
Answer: 12.3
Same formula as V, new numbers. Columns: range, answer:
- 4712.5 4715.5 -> 12.7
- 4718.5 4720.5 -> 12.8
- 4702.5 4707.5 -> 11.8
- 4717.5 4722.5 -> 12.8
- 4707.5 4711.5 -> 12.4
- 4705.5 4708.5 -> 12.1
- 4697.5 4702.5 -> 12.2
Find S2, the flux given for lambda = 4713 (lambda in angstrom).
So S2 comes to 12.47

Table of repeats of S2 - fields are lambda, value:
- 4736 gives 12.97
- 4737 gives 12.98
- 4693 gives 12.33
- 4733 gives 12.9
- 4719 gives 12.84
